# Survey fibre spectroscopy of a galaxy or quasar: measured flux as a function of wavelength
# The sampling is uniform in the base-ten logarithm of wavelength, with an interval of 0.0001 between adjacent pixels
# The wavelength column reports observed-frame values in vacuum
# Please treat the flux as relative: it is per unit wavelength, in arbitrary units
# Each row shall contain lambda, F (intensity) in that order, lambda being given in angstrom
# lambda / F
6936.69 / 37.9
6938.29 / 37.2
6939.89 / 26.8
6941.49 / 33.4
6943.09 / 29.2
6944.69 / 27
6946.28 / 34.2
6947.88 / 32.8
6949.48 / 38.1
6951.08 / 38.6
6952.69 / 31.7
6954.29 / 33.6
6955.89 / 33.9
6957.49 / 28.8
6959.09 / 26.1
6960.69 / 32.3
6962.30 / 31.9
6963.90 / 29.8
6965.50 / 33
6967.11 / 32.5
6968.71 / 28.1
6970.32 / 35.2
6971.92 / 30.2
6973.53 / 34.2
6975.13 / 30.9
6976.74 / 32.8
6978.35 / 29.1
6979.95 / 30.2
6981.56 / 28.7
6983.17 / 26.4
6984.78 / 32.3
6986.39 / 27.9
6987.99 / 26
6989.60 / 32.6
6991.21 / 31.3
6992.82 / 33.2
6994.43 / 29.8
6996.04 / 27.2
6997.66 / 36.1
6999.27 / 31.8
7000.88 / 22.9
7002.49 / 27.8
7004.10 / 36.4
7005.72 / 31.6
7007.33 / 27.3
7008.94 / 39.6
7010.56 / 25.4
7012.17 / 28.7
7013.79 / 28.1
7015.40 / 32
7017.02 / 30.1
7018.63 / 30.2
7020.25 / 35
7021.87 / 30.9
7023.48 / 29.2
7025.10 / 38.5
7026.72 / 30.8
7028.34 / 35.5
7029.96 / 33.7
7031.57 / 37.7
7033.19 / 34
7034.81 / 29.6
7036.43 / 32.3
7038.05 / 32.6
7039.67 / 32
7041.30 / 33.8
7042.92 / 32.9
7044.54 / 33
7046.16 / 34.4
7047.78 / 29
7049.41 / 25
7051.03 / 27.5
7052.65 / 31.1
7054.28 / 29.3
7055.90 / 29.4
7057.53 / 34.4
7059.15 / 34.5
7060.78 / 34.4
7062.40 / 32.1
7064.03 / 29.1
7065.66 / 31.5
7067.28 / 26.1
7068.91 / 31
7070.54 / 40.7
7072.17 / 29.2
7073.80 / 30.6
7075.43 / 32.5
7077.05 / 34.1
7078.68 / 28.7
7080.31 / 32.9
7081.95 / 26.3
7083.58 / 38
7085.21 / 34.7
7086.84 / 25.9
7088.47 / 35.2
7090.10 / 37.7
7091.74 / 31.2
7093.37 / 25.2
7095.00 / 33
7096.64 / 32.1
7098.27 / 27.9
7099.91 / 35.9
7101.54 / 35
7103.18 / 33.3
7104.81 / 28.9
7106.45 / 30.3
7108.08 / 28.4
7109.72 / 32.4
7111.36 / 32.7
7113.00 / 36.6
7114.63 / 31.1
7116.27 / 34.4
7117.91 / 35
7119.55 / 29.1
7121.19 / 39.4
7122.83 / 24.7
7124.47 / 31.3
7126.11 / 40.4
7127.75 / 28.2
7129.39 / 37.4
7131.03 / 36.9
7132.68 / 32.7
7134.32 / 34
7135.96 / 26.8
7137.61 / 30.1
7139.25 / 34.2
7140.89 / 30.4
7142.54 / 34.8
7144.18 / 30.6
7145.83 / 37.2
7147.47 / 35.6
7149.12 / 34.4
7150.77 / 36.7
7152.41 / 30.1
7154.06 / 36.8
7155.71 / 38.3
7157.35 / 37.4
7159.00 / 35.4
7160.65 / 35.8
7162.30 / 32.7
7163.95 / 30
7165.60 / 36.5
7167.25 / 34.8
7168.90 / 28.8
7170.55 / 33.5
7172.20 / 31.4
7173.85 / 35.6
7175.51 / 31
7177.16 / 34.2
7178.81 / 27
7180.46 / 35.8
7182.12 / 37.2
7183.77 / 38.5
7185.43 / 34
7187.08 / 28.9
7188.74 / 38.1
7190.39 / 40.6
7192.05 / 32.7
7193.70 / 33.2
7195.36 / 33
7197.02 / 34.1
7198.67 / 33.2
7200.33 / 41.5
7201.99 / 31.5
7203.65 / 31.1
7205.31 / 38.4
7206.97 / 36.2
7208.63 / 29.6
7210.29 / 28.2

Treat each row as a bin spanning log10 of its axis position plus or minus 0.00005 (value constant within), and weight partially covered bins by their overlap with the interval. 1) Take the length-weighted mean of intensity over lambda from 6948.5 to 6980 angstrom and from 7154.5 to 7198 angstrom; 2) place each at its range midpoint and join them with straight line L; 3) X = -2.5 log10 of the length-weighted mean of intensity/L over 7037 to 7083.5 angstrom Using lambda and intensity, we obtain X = 0.053 mag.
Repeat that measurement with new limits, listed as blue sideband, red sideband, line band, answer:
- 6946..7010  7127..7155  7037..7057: 0.05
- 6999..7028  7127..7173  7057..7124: 0.01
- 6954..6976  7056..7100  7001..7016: 0.04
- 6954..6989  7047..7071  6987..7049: -0.03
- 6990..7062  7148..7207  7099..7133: 0.01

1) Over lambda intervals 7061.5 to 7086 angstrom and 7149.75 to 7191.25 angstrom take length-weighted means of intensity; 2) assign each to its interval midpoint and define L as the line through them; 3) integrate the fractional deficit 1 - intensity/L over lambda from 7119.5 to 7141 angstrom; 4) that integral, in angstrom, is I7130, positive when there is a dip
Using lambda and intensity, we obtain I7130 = 0.4 angstrom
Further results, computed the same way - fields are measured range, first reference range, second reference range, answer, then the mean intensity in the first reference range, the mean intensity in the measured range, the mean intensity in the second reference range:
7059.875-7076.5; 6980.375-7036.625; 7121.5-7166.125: 0.3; 31.1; 31.8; 33.7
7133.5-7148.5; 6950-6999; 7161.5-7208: 0.4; 31.2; 32.7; 34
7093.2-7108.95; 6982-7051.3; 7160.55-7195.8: 0.6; 31.2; 31.2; 33.8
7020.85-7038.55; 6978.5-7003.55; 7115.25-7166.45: -1.4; 29.7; 33.2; 33.8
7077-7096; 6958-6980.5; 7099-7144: 0.3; 31.2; 31.8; 32.7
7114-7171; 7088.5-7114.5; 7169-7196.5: -1.0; 32.1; 33.6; 33.9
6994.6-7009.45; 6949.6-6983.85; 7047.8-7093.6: 0.2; 31.5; 31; 31.4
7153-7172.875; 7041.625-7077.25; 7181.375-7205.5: -0.1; 31.4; 34.3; 35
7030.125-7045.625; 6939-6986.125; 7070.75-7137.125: -0.6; 31.4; 33.2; 32.3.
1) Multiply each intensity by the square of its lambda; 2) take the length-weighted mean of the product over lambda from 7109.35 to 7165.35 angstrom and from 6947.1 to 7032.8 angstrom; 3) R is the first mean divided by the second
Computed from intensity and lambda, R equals 1.1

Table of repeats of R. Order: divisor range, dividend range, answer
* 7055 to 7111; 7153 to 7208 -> 1.11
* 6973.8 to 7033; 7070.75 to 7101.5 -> 1.05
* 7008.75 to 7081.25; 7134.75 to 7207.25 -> 1.11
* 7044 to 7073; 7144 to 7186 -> 1.13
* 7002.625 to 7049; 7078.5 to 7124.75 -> 1.02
